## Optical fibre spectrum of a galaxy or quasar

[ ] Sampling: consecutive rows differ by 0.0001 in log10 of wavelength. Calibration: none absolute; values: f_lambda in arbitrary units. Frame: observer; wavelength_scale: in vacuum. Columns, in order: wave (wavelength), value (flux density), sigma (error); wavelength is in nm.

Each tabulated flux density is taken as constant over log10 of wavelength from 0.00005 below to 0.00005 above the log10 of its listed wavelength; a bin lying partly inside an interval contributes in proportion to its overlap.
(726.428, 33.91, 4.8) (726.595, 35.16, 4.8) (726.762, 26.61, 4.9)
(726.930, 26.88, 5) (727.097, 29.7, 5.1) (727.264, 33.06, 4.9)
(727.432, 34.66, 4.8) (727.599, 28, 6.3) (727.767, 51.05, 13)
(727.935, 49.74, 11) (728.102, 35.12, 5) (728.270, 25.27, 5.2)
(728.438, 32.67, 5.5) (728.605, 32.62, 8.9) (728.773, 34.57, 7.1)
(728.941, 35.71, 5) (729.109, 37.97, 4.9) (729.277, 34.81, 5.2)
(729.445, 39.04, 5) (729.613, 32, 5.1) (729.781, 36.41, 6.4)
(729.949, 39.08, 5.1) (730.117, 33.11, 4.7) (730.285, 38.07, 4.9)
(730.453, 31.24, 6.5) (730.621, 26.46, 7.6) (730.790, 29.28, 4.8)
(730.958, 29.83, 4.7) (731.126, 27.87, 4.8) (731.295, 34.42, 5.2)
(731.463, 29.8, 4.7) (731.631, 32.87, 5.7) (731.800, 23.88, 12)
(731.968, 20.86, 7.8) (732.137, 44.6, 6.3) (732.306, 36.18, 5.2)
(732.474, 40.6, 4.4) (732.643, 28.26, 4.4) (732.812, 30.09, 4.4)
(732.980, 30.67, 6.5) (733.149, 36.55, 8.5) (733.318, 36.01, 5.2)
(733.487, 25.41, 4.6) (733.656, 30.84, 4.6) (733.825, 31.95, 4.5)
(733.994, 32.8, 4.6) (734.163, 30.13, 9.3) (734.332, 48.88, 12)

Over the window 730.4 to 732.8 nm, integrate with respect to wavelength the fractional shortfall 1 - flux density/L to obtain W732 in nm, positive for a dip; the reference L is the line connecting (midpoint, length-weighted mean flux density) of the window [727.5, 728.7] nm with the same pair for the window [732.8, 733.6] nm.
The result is 0.15 nm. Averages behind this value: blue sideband 36.3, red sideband 31.9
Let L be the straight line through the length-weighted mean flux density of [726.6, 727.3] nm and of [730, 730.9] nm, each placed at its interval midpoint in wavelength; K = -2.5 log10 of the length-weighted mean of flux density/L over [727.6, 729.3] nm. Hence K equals -0.20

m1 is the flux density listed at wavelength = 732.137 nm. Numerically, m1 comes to 44.6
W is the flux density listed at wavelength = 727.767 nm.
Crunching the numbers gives 51.05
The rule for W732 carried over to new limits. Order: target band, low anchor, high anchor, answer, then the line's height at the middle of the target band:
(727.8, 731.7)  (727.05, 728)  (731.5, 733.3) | 0.150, 35.4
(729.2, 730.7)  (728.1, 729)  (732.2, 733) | -0.078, 32.8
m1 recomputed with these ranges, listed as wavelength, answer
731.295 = 34.42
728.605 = 32.62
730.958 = 29.83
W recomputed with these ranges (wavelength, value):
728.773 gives 34.57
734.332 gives 48.88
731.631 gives 32.87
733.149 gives 36.55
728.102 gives 35.12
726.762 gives 26.61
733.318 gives 36.01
